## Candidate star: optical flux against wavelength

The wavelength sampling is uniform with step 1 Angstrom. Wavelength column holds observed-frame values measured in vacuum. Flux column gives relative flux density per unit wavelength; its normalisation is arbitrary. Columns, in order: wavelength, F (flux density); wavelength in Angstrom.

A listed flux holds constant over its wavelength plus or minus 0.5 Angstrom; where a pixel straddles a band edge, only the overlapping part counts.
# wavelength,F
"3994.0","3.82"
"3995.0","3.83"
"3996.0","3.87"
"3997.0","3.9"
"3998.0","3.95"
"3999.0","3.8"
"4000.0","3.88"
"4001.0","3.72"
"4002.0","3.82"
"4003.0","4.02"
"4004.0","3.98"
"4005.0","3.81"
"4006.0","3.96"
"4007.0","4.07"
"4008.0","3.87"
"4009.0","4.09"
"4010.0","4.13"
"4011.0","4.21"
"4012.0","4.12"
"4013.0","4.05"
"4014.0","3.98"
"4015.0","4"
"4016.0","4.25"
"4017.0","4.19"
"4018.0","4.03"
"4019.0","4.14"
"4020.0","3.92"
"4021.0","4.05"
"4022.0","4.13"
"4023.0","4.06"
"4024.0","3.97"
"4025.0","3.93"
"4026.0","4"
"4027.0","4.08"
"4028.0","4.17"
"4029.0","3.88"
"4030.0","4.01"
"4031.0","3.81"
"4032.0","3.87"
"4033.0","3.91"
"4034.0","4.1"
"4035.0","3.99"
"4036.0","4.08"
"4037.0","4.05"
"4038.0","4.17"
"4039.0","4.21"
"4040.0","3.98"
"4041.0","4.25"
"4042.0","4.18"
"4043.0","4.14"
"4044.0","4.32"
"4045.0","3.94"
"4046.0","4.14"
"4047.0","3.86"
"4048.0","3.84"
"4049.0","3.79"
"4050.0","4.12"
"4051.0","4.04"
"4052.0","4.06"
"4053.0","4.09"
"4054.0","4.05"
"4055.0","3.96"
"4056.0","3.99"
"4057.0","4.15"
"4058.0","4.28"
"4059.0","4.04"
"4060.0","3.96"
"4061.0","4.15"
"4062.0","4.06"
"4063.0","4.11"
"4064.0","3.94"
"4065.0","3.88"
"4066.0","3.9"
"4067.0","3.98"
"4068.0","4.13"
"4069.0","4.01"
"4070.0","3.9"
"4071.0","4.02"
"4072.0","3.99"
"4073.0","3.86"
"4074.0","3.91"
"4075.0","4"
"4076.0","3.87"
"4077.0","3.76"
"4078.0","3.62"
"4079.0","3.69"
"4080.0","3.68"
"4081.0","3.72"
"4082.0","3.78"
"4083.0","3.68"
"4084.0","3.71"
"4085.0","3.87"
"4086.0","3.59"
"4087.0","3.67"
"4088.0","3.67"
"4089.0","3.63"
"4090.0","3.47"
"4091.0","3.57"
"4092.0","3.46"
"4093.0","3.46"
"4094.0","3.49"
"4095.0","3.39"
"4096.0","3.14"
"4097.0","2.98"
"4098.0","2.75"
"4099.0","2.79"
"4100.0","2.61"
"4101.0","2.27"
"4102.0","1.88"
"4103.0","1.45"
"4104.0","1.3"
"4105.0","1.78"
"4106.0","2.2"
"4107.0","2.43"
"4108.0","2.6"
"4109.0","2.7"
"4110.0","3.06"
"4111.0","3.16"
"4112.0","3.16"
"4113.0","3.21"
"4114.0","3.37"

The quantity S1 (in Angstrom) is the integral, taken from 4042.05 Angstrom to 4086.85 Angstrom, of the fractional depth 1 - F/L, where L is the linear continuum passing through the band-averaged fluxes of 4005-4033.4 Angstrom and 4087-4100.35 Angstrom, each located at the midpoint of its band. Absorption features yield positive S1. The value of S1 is -4.6 Angstrom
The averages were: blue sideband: 4.03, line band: 3.95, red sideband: 3.28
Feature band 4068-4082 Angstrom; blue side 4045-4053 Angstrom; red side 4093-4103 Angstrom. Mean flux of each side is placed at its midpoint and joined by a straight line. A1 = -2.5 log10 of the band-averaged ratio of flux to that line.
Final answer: -0.155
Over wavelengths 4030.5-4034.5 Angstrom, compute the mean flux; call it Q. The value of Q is 3.92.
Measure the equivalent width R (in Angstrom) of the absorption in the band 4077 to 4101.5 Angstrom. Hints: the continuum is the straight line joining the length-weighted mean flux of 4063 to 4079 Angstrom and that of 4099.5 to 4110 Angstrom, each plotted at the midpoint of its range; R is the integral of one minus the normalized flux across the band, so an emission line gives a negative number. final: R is -3.7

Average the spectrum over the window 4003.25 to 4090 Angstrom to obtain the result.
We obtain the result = 3.98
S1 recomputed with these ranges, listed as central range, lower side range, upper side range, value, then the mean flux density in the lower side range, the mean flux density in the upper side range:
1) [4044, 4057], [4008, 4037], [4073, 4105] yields -1.0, 4.04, 3.27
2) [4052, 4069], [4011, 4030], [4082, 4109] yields -2.8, 4.06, 2.97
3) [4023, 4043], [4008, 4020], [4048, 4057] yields 0.1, 4.09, 4.01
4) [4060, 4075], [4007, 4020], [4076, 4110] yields -2.5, 4.08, 3.1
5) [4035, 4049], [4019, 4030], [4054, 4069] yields -0.2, 4.02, 4.04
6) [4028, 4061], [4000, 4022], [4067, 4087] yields -1.0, 4.02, 3.83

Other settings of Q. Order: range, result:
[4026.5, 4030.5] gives 4.04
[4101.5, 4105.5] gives 1.6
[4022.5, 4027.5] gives 4.01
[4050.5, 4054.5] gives 4.06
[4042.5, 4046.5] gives 4.13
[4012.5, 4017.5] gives 4.09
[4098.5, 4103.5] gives 2.2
